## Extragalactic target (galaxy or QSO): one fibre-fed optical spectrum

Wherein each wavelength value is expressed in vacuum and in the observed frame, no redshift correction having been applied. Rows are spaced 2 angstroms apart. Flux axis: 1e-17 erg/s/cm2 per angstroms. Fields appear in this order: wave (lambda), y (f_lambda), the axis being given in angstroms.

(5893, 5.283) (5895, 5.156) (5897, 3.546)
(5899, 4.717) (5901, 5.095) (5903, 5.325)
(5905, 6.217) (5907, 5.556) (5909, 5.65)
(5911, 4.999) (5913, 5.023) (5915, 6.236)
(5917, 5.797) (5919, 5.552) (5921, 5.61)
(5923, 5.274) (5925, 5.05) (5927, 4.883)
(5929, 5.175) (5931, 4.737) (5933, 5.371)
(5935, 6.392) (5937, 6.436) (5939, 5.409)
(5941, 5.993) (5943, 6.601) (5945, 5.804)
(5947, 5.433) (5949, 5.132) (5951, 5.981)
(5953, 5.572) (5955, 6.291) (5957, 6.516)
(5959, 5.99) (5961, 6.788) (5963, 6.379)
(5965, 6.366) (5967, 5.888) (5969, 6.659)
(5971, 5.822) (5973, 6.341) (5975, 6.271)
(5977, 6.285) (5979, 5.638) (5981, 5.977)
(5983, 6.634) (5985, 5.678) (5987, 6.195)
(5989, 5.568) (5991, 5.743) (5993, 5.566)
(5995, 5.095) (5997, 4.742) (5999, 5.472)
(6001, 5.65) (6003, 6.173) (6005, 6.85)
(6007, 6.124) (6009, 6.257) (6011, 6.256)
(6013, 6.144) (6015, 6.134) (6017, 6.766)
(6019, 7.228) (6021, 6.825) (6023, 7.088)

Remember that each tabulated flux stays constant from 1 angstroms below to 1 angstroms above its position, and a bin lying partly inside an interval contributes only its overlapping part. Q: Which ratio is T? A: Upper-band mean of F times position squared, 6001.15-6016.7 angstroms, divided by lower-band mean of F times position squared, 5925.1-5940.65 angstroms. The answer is 1.17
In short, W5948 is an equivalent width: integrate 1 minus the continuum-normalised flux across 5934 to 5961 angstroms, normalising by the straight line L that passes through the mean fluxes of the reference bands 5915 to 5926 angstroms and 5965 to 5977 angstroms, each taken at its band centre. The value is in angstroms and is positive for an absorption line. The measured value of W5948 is -0.5 angstroms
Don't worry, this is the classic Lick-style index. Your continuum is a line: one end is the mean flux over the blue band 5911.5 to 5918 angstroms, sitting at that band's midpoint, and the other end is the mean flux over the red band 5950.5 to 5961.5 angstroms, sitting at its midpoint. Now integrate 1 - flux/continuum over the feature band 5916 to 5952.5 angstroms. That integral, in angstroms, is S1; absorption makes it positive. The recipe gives 1.8 angstroms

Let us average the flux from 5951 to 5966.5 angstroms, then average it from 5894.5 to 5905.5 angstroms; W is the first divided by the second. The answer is 1.26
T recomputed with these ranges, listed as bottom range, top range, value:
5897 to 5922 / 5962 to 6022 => 1.16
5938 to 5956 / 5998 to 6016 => 1.08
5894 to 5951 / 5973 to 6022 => 1.14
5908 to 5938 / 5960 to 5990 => 1.15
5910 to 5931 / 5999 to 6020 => 1.22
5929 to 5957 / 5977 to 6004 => 1.01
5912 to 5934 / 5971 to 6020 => 1.16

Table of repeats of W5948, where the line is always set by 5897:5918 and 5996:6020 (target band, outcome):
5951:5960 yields -0.5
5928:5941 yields -0.1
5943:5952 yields 0.0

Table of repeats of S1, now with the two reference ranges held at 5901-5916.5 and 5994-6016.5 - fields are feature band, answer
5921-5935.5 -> 0.95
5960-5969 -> -0.98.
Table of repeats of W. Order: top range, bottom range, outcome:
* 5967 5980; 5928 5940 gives 1.10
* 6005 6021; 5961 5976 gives 1.03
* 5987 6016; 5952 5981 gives 0.95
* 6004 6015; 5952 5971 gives 1.01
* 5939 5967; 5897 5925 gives 1.12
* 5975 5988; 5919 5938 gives 1.12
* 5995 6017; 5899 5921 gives 1.08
